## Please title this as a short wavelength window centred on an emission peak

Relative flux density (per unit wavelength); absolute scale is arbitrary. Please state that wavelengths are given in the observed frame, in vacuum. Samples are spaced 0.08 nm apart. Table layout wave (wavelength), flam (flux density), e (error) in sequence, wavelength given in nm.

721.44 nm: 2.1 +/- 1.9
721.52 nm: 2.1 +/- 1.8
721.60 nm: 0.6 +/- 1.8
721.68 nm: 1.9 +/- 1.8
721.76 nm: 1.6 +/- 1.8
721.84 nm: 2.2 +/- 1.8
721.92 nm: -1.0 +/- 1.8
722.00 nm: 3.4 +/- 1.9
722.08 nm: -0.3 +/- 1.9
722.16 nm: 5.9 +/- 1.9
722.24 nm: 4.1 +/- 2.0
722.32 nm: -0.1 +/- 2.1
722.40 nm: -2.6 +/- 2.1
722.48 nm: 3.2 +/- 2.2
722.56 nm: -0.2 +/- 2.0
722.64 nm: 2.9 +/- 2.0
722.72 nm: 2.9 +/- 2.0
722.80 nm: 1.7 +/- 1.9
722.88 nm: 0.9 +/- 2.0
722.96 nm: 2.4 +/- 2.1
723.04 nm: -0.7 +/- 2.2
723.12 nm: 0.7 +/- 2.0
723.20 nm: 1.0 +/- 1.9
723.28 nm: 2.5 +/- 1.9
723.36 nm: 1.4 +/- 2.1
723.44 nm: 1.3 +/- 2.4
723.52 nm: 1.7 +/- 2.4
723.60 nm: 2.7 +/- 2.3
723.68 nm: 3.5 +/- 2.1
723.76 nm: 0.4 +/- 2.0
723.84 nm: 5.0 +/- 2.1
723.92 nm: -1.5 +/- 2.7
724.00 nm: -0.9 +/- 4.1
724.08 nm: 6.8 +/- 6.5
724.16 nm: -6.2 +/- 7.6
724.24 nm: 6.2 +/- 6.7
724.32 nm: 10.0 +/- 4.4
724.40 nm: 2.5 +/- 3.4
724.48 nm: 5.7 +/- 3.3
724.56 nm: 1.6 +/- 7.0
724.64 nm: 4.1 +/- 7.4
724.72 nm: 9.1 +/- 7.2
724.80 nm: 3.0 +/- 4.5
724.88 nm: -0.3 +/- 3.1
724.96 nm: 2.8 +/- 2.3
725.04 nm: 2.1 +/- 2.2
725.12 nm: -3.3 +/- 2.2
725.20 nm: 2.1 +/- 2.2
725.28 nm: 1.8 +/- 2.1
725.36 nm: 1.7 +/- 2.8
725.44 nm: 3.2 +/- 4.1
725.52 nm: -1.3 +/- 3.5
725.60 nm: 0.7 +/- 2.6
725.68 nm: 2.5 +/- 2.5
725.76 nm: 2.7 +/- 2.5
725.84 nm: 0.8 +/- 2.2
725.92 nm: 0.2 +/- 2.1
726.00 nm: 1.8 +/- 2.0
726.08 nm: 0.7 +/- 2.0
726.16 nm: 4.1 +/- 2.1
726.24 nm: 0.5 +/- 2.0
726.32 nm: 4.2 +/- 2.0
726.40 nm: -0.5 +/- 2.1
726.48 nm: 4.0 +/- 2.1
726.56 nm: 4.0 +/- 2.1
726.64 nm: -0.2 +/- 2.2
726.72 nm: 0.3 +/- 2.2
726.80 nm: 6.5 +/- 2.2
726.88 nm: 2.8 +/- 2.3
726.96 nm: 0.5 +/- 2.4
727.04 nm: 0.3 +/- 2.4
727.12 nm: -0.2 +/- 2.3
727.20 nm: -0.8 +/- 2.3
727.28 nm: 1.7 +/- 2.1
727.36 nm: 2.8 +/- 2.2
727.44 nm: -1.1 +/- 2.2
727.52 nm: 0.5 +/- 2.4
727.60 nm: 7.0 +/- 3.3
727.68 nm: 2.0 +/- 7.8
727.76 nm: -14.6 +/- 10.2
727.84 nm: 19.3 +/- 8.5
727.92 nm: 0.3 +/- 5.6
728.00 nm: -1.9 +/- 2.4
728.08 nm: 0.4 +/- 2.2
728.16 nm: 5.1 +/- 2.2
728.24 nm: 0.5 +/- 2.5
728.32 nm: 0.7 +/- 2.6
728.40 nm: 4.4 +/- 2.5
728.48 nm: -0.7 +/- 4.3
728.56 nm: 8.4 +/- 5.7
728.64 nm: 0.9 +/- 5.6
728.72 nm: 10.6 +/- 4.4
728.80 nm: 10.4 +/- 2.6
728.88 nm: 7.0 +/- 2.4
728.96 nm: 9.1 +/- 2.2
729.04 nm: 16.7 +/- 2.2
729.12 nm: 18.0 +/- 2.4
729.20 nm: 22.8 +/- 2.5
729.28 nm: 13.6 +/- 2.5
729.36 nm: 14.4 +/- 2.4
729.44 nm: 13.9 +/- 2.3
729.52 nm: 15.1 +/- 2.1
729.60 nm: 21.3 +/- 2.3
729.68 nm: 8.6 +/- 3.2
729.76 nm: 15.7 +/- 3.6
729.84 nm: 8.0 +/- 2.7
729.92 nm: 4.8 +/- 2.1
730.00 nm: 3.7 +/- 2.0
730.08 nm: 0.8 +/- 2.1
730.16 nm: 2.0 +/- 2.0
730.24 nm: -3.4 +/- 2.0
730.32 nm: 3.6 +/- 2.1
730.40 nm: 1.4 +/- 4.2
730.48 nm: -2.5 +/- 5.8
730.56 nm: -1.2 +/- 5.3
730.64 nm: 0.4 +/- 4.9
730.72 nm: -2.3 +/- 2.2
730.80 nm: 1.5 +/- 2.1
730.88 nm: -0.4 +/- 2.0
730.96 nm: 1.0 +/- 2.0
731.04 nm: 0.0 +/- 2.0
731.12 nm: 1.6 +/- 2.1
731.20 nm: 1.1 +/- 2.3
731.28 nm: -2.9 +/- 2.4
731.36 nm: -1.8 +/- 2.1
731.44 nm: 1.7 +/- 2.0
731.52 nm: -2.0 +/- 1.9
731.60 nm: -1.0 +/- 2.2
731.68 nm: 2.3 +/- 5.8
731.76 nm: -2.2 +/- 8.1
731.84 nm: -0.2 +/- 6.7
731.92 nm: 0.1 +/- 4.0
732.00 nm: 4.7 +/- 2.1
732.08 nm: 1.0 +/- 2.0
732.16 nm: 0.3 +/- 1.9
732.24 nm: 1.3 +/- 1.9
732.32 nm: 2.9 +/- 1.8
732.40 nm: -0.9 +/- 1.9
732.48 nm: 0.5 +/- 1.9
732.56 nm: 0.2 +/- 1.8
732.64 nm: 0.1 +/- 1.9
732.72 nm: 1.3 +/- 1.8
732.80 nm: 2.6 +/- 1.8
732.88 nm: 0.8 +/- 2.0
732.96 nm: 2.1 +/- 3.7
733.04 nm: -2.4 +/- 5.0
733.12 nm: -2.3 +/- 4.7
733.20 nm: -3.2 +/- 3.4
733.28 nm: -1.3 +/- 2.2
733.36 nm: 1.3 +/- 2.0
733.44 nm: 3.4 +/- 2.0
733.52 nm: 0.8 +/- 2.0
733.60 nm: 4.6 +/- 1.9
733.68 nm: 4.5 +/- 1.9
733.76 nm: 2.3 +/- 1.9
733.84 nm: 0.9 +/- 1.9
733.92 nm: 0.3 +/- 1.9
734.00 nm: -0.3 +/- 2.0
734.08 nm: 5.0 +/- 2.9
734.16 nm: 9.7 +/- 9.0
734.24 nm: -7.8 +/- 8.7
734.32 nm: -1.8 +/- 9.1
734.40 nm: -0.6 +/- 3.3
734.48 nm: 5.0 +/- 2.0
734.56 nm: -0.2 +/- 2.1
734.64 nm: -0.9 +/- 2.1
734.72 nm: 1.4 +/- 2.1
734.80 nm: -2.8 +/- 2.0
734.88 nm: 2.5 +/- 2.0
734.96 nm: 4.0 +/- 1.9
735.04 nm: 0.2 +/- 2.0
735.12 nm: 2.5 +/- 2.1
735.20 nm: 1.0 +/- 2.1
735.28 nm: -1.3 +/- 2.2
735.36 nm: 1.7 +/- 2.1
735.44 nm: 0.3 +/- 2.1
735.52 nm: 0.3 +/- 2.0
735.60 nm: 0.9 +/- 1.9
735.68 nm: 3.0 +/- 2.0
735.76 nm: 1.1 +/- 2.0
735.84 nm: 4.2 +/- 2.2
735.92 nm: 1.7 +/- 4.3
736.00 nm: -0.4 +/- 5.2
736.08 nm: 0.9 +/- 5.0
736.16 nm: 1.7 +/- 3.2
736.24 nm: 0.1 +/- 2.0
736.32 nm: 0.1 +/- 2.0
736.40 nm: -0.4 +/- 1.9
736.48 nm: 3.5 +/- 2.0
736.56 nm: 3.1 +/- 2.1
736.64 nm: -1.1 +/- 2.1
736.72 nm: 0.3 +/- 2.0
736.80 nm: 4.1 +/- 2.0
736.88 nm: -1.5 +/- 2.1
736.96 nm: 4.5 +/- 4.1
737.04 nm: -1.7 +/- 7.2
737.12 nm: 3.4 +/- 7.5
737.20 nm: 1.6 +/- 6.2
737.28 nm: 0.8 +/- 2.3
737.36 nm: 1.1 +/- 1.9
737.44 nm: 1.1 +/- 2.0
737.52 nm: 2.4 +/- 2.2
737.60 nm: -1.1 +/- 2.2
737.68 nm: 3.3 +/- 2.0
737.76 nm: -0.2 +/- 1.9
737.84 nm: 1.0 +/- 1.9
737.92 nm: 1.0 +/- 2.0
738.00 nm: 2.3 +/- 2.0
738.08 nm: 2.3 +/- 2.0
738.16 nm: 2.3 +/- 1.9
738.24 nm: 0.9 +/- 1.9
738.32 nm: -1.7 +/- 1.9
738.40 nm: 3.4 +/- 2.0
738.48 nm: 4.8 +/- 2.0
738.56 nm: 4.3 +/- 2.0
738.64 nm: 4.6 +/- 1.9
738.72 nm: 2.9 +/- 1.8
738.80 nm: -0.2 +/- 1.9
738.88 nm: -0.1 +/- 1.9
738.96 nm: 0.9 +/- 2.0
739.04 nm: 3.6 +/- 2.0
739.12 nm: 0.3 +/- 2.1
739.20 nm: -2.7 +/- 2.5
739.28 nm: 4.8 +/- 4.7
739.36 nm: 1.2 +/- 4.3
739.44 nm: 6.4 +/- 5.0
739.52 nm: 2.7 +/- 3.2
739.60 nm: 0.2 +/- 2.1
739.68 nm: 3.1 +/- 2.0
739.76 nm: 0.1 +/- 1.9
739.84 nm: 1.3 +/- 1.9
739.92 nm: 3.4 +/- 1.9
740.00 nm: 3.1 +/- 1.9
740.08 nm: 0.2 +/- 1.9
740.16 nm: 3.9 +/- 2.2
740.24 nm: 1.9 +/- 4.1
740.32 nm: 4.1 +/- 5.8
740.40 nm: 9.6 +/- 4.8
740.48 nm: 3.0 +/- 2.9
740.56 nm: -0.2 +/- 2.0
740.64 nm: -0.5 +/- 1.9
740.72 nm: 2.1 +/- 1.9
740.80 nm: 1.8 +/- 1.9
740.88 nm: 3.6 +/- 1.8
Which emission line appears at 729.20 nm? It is [O II]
